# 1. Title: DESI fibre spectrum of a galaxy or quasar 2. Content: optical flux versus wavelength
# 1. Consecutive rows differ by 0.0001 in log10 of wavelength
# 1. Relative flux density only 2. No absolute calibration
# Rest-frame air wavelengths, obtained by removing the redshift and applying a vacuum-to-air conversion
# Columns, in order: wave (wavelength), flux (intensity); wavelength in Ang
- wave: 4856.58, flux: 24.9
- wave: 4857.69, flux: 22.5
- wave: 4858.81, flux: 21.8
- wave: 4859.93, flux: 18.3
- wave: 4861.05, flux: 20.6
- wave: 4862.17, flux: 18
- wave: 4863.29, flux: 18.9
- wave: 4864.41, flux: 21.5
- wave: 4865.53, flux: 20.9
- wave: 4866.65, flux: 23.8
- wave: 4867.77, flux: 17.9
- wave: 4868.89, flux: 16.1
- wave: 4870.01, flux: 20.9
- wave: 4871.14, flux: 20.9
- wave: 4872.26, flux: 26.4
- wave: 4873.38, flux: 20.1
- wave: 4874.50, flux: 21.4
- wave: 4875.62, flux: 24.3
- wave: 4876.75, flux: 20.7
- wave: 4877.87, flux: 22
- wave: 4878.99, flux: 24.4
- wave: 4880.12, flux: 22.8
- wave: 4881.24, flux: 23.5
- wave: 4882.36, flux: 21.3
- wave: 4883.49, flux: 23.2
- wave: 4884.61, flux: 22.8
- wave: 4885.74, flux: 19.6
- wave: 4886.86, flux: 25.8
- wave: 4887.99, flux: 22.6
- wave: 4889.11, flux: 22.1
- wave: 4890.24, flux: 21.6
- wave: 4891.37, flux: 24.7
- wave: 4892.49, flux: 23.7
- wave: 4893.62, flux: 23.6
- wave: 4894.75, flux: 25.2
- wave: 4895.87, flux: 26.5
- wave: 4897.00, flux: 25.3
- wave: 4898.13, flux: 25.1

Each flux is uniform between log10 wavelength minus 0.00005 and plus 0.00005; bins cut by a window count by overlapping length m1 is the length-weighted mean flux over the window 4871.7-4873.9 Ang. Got 23.3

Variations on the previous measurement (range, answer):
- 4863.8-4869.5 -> 20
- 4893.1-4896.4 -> 25.1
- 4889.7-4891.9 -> 23.1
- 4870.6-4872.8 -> 23.7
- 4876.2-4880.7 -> 22.5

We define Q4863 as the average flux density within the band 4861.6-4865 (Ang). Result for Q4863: 19.5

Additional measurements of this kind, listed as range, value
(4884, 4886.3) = 21.3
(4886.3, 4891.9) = 23.3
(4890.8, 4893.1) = 24.2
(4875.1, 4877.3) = 22.4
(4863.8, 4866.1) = 21.2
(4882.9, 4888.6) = 22.8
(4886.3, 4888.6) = 24.2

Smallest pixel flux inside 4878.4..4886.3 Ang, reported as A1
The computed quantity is 19.6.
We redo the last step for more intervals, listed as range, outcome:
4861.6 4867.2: 18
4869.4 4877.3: 20.1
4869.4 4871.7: 20.9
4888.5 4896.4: 21.6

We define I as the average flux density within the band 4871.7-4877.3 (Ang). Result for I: 22.6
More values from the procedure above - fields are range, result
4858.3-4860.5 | 20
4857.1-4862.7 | 20.3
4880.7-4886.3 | 22.1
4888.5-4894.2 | 23.1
